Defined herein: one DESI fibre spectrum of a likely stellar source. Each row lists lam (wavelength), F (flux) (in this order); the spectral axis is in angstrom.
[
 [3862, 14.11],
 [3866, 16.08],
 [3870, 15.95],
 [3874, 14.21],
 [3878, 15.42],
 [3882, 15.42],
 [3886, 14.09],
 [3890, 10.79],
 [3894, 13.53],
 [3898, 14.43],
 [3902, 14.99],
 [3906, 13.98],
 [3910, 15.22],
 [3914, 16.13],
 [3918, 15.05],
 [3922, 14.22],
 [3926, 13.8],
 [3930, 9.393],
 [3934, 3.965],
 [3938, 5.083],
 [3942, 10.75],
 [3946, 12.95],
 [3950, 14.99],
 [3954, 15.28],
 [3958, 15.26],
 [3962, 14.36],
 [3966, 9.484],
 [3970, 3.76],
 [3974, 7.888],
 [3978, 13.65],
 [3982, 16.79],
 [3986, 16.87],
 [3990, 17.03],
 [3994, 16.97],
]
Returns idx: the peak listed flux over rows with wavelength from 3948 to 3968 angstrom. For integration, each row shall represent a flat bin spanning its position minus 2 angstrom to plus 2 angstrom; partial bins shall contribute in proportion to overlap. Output 15.28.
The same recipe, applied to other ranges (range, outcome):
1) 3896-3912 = 15.22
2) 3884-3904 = 14.99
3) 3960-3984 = 16.79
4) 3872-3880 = 15.42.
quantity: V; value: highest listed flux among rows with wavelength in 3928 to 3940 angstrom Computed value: 9.393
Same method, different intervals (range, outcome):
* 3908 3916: 16.13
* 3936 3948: 12.95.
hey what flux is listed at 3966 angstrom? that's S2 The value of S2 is 9.484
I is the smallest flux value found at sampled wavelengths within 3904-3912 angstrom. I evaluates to 13.98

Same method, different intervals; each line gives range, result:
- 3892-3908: 13.53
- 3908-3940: 3.965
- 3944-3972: 3.76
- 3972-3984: 7.888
